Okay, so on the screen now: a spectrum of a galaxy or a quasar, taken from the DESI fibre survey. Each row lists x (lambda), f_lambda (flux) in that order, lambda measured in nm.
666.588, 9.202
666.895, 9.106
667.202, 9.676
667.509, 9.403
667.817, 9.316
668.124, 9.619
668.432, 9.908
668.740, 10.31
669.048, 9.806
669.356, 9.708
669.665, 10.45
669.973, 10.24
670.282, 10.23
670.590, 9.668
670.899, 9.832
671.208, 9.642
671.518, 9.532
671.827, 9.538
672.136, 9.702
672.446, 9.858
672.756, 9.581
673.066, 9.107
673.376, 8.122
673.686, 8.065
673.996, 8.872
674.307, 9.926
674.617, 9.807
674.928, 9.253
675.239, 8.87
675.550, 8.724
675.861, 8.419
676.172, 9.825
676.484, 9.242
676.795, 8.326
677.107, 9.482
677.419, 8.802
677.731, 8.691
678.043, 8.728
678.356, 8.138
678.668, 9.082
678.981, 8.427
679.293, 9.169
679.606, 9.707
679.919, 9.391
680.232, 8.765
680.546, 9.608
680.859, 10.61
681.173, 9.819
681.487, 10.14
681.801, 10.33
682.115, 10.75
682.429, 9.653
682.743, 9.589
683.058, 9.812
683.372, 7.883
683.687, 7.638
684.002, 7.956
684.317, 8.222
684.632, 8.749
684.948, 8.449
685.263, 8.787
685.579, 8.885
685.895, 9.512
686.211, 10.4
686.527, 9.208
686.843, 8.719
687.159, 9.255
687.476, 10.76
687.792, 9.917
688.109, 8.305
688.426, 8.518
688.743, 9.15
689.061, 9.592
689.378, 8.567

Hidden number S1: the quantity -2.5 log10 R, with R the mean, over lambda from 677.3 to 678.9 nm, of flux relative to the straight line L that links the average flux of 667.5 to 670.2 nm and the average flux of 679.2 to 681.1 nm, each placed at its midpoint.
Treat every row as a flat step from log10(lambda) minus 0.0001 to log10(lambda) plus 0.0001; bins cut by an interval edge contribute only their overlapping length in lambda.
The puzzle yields 0.11 mag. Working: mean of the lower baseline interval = 9.89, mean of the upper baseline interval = 9.56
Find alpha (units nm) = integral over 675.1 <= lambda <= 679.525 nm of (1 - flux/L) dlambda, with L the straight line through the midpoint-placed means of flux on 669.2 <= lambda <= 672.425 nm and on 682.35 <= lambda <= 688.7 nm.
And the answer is 0.29 nm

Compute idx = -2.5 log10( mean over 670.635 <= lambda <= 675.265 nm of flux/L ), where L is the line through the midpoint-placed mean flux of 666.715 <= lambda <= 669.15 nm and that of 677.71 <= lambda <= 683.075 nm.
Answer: 0.03 mag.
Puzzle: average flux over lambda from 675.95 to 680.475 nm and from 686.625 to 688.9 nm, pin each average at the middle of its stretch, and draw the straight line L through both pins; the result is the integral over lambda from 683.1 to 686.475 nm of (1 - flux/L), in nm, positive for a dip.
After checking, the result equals 0.17 nm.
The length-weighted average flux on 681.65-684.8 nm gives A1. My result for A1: 9.05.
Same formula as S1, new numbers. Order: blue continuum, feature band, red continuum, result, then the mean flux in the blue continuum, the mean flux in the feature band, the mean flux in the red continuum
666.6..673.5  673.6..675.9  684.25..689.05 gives 0.05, 9.65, 9.05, 9.15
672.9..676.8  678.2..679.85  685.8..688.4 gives 0.03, 8.99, 8.93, 9.46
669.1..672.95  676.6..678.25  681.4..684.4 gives 0.08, 9.82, 8.79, 9.2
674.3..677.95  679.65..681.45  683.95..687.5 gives -0.07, 9.08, 9.67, 9.04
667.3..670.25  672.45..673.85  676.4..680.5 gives 0.07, 9.87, 8.84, 8.93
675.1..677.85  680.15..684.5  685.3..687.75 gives -0.01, 8.94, 9.35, 9.52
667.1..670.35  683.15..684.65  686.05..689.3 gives 0.17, 9.87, 8.11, 9.36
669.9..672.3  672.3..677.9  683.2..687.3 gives 0.05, 9.78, 9.05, 8.75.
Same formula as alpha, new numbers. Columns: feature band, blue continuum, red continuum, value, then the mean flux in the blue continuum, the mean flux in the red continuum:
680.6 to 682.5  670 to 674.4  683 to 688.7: -0.23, 9.42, 8.93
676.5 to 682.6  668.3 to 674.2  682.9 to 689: -0.08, 9.59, 8.96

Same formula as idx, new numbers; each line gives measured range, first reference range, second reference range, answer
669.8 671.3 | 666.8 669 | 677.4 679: -0.06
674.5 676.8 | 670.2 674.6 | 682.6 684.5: 0.01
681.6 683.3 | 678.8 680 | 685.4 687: -0.08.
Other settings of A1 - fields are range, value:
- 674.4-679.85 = 9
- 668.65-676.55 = 9.47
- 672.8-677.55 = 9.01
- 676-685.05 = 9.14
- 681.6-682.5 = 10.3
